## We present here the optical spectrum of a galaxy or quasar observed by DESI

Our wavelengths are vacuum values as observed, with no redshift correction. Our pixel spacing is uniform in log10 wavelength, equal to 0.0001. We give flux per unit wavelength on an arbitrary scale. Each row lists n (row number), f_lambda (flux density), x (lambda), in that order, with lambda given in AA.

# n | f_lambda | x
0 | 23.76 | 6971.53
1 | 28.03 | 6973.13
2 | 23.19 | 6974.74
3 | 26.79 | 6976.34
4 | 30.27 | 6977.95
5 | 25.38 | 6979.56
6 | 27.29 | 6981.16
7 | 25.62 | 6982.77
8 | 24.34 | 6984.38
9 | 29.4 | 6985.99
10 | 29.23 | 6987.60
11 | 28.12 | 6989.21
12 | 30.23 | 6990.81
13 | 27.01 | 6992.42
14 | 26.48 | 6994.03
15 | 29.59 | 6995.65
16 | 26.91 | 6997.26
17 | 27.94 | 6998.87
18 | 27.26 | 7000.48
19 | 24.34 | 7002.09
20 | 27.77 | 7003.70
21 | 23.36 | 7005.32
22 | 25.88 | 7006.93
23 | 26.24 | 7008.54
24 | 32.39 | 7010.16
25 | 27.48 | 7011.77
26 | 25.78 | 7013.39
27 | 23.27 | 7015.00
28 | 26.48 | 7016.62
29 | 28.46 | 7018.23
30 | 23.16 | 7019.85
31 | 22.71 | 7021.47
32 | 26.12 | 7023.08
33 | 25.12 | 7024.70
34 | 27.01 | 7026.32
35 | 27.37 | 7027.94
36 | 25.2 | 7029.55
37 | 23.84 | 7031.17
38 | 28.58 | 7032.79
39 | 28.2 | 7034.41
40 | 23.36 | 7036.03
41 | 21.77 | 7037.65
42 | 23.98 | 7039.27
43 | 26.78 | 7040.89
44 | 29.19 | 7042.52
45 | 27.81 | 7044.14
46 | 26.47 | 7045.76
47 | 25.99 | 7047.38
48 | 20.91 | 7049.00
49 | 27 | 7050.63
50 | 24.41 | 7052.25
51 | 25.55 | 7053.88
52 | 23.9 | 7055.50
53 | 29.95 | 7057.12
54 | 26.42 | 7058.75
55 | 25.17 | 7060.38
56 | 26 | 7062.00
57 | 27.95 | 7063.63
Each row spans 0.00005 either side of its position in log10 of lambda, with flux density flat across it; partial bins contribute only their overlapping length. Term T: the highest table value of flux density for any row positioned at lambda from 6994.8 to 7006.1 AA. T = 29.59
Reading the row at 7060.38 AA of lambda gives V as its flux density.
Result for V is 25.17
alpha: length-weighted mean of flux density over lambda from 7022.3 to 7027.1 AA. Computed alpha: 26.1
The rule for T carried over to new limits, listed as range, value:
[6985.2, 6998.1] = 30.23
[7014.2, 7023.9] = 28.46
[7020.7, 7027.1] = 27.01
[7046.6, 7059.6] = 29.95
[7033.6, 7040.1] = 28.2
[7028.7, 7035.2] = 28.58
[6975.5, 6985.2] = 30.27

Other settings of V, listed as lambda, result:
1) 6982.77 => 25.62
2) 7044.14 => 27.81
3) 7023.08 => 26.12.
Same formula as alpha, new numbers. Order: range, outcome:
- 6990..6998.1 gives 28.1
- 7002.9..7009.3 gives 25.8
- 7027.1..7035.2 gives 26.6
